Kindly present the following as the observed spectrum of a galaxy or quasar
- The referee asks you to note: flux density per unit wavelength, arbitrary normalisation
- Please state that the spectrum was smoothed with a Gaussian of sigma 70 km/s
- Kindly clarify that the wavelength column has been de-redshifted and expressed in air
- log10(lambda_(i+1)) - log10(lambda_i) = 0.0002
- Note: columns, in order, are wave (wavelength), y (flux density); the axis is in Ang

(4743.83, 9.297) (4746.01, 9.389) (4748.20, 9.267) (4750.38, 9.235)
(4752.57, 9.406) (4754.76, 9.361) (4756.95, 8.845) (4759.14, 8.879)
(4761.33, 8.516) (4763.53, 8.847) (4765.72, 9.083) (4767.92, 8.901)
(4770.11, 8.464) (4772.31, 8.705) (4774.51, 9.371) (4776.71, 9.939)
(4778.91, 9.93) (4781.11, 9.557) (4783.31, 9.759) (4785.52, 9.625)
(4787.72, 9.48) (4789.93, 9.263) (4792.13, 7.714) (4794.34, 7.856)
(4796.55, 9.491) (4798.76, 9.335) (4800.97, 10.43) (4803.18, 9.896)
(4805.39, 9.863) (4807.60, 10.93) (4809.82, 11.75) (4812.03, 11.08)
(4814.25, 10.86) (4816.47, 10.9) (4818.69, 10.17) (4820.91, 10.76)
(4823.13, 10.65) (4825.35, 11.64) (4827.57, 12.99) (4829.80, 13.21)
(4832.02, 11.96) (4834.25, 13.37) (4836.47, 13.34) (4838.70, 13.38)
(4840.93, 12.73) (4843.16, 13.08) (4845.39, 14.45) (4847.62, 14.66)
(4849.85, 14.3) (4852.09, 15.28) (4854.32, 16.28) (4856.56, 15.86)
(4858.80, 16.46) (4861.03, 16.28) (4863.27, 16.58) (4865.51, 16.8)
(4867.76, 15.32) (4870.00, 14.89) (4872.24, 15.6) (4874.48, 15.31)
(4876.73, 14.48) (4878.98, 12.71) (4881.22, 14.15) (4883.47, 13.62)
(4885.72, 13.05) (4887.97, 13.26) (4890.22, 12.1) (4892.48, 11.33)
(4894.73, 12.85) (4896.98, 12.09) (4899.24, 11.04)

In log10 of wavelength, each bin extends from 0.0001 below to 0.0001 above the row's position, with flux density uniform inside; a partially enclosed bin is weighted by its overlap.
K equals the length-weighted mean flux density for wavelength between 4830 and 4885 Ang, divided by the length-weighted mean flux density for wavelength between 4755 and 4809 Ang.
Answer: 1.6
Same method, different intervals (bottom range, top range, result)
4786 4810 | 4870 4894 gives 1.42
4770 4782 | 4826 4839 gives 1.38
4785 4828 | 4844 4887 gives 1.47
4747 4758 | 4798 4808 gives 1.09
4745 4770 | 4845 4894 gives 1.62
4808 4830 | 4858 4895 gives 1.27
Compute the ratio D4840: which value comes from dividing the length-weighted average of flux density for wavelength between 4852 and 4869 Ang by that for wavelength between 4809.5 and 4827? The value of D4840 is 1.47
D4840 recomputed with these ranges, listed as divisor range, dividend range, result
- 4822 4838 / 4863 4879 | 1.23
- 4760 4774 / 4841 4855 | 1.65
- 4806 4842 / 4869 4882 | 1.23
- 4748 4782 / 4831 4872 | 1.61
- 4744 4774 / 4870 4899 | 1.48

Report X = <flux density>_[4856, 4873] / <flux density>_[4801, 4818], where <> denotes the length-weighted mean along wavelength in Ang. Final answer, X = 1.5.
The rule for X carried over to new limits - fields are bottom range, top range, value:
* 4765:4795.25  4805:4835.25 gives 1.26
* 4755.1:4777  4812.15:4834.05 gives 1.29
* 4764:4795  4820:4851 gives 1.41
